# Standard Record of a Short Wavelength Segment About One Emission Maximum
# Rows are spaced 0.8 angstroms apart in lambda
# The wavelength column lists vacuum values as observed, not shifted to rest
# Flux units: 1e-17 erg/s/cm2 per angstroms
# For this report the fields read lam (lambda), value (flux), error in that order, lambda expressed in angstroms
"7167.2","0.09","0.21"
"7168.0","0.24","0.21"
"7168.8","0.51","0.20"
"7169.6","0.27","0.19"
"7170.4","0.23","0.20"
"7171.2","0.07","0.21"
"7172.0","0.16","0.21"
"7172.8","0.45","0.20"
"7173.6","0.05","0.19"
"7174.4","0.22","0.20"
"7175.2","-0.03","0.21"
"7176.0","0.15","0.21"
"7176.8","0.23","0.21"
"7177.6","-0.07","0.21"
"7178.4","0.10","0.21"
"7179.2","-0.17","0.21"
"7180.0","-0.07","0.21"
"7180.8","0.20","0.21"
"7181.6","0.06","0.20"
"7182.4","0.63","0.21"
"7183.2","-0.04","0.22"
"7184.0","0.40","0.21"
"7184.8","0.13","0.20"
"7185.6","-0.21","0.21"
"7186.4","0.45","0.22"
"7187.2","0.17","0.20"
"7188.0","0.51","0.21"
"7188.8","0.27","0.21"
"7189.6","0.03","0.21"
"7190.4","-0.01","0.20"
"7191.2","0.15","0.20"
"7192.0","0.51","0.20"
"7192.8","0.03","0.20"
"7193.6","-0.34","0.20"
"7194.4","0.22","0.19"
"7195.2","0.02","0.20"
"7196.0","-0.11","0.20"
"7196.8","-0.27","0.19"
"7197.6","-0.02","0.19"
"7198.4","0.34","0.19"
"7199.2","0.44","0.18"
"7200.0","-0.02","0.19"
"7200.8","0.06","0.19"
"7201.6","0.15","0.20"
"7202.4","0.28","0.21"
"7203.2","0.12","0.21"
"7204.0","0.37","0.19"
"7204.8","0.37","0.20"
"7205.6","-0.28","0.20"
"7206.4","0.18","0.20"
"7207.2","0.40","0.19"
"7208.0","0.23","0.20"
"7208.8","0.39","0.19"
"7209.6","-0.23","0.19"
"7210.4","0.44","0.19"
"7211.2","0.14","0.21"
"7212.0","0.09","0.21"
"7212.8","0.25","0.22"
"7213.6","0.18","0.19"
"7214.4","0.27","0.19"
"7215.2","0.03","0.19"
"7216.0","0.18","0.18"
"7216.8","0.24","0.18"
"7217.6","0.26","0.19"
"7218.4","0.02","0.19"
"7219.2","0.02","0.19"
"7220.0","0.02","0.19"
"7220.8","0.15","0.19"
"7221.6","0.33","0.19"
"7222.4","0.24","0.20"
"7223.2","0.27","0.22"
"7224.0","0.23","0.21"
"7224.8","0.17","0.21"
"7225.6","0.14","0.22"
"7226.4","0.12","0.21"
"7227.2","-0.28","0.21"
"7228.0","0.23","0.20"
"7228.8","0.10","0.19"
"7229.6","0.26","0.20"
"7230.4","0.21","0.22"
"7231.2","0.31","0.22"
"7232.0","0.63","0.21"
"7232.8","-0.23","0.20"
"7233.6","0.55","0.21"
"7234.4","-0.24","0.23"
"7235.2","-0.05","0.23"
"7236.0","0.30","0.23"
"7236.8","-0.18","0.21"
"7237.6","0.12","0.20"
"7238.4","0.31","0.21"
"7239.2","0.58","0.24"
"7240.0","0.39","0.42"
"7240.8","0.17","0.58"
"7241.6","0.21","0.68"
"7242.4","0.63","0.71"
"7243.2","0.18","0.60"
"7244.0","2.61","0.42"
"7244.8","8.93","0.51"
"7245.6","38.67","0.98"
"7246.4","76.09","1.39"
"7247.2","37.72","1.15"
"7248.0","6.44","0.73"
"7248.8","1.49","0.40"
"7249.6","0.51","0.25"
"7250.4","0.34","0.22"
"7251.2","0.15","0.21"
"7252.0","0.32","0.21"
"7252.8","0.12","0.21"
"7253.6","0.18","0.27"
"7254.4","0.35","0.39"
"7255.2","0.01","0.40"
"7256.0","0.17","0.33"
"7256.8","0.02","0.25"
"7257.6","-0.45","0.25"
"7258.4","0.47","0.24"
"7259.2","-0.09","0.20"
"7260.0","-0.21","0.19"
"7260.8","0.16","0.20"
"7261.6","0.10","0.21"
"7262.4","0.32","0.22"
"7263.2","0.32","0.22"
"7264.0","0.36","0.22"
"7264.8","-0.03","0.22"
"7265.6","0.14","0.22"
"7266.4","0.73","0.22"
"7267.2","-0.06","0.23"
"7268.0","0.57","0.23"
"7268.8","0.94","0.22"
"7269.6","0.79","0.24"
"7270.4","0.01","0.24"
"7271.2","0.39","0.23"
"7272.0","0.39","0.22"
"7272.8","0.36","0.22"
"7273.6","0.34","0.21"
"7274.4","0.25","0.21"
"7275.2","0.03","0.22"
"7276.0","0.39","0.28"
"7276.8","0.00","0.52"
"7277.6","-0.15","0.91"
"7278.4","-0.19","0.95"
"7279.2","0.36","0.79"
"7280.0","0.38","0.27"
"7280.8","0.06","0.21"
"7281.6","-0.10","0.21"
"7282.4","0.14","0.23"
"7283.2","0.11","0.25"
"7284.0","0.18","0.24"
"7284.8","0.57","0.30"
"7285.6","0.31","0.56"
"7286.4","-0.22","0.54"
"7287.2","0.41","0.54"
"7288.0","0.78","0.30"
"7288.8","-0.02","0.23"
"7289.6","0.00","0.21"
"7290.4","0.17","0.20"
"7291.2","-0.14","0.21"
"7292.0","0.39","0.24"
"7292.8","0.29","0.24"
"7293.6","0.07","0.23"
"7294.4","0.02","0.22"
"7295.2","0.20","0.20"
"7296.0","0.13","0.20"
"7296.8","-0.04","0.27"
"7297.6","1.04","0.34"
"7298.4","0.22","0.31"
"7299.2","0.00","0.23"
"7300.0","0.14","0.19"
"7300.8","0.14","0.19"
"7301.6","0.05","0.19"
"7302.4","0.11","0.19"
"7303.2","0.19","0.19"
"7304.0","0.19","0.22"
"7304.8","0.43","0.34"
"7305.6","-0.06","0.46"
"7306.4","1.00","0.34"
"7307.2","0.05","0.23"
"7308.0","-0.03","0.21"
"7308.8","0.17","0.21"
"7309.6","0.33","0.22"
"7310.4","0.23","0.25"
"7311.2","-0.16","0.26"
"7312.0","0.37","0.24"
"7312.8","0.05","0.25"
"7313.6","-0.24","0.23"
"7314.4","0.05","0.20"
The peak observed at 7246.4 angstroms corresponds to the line H-alpha 6563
